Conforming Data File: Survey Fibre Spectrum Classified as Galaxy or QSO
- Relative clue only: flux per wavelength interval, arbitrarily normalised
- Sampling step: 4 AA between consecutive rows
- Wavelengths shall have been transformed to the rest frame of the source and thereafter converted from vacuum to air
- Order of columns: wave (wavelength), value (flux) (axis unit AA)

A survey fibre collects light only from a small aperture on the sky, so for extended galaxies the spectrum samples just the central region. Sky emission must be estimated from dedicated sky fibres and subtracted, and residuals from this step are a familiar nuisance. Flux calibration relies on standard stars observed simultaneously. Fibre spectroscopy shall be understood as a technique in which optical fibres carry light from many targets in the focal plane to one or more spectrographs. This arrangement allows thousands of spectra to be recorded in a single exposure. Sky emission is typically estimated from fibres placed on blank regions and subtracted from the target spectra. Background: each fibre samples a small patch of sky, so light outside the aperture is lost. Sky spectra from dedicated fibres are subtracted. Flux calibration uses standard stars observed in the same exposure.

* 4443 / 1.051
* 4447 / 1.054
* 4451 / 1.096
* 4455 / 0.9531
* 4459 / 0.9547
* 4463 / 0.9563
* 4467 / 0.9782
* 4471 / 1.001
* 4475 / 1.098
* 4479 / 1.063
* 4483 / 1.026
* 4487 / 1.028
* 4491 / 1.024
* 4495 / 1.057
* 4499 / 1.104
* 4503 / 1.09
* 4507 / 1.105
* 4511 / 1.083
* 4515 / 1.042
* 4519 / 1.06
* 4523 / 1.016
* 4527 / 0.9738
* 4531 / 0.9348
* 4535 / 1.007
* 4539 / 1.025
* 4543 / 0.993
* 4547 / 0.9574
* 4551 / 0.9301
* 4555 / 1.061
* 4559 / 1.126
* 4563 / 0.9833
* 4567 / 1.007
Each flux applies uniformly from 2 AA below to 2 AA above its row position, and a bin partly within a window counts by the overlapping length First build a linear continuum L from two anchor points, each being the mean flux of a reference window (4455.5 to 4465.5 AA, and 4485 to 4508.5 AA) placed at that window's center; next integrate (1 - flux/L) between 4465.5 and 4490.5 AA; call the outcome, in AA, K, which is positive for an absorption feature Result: -0.6 AA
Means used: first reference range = 0.956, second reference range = 1.07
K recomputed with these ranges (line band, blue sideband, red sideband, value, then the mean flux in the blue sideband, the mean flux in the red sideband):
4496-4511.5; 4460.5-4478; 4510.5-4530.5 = -1.14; 1.01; 1.02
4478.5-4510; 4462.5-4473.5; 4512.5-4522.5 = -1.35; 0.987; 1.05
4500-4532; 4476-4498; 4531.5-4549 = -0.87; 1.05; 0.99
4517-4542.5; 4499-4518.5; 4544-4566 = 1.13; 1.08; 1.01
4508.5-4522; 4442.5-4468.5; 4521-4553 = -1.01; 1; 0.98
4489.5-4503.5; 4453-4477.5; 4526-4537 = -1.22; 0.992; 0.972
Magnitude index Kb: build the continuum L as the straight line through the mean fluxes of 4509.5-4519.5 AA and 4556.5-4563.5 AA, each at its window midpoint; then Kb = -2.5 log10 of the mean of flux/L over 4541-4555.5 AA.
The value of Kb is 0.10 mag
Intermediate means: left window 1.06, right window 1.07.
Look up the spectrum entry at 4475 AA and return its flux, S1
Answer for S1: 1.098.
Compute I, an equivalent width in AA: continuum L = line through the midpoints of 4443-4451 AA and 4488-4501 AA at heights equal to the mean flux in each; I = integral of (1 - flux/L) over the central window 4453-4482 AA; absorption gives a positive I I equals 1.6 AA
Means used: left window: 1.06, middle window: 1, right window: 1.06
